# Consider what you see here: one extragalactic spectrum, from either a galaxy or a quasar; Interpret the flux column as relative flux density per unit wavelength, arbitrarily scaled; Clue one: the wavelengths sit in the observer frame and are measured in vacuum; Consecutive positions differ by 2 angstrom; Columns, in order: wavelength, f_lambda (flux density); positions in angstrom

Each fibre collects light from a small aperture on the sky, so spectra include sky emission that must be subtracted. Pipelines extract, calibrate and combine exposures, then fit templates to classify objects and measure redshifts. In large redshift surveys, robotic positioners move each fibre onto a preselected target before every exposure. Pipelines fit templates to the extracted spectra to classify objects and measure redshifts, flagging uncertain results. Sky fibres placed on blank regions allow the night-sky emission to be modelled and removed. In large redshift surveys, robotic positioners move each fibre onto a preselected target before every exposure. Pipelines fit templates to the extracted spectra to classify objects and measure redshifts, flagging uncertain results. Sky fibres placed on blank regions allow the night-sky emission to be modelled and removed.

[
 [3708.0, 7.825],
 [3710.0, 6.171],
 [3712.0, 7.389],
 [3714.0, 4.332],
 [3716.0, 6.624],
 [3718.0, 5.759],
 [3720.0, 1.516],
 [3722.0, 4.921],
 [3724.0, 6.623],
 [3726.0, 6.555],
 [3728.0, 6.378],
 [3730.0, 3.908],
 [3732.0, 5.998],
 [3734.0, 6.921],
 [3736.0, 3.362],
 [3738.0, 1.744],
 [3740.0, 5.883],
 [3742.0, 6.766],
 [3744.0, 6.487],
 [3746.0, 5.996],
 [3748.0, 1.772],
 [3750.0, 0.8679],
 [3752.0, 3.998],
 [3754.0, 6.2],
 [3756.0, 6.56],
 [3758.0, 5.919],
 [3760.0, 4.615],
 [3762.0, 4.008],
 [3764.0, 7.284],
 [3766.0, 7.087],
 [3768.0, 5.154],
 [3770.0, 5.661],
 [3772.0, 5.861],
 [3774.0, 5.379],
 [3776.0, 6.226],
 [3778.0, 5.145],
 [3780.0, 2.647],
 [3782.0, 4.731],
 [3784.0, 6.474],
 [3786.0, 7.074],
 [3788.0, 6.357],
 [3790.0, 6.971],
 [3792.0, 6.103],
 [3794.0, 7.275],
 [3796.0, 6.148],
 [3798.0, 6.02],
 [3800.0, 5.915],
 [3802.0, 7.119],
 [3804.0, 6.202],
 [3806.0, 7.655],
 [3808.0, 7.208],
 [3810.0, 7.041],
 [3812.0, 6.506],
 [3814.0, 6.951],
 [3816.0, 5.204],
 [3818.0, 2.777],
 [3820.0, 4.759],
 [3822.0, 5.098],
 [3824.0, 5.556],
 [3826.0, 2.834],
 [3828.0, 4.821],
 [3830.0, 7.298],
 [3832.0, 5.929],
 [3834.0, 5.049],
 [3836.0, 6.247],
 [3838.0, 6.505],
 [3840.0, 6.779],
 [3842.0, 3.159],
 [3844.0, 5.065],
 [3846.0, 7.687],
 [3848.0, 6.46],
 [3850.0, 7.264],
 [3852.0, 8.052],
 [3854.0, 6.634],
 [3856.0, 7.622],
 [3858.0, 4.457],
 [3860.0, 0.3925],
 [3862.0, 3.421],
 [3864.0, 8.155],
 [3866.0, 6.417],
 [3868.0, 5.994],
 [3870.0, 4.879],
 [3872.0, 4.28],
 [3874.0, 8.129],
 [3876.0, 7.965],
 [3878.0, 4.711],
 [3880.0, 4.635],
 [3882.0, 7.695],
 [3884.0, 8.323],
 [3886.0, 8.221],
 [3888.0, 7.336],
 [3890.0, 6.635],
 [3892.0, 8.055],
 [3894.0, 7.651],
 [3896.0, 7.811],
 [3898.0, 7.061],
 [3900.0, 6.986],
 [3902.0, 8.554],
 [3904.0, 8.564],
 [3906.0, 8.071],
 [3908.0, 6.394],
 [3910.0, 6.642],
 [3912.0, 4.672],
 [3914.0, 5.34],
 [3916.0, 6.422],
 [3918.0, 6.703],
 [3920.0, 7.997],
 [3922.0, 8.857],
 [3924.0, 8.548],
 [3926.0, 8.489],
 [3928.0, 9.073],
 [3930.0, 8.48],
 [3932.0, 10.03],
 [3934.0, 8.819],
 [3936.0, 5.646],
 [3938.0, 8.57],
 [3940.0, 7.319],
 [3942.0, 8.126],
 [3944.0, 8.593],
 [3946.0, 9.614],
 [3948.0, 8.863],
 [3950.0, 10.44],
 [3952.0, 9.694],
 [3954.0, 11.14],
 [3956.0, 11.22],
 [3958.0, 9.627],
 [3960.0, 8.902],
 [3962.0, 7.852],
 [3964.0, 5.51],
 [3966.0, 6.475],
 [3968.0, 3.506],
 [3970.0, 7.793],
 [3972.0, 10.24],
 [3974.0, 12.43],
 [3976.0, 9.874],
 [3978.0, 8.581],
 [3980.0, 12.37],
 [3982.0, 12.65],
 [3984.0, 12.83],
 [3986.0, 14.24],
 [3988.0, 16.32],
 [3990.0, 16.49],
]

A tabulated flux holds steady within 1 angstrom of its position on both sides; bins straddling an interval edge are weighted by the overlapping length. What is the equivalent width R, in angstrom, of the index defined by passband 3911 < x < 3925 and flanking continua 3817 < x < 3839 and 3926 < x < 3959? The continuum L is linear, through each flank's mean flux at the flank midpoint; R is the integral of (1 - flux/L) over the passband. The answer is 2.2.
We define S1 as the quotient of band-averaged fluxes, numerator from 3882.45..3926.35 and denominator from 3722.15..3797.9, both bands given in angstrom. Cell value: 1.4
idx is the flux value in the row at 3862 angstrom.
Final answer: 3.421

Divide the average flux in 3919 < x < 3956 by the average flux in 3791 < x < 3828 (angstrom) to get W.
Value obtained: 1.5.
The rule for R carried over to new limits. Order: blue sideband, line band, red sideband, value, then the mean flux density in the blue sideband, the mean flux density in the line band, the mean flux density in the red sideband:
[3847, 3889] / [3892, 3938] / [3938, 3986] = 1.1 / 6.24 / 7.61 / 9.38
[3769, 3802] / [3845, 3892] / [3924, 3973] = 5.7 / 5.91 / 6.36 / 8.5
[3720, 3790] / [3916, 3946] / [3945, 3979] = 0.6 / 5.28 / 8.22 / 8.93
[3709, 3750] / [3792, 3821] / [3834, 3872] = -3.4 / 5.15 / 6.2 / 5.78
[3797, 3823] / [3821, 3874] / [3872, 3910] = 7.5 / 6.04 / 5.66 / 7.28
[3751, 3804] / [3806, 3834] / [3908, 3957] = 3.9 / 5.85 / 5.6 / 8.27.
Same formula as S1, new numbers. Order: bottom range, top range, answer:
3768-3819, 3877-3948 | 1.26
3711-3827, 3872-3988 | 1.52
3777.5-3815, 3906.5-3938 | 1.19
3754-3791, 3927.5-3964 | 1.55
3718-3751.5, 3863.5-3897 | 1.44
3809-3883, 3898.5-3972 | 1.40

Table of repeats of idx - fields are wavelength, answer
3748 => 1.772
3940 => 7.319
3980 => 12.37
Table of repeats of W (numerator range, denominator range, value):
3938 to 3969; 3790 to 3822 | 1.37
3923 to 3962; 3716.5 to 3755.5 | 1.84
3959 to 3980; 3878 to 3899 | 1.15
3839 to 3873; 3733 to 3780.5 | 1.12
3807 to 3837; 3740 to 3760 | 1.11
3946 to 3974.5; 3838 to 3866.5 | 1.51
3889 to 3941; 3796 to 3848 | 1.30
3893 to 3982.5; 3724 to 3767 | 1.61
